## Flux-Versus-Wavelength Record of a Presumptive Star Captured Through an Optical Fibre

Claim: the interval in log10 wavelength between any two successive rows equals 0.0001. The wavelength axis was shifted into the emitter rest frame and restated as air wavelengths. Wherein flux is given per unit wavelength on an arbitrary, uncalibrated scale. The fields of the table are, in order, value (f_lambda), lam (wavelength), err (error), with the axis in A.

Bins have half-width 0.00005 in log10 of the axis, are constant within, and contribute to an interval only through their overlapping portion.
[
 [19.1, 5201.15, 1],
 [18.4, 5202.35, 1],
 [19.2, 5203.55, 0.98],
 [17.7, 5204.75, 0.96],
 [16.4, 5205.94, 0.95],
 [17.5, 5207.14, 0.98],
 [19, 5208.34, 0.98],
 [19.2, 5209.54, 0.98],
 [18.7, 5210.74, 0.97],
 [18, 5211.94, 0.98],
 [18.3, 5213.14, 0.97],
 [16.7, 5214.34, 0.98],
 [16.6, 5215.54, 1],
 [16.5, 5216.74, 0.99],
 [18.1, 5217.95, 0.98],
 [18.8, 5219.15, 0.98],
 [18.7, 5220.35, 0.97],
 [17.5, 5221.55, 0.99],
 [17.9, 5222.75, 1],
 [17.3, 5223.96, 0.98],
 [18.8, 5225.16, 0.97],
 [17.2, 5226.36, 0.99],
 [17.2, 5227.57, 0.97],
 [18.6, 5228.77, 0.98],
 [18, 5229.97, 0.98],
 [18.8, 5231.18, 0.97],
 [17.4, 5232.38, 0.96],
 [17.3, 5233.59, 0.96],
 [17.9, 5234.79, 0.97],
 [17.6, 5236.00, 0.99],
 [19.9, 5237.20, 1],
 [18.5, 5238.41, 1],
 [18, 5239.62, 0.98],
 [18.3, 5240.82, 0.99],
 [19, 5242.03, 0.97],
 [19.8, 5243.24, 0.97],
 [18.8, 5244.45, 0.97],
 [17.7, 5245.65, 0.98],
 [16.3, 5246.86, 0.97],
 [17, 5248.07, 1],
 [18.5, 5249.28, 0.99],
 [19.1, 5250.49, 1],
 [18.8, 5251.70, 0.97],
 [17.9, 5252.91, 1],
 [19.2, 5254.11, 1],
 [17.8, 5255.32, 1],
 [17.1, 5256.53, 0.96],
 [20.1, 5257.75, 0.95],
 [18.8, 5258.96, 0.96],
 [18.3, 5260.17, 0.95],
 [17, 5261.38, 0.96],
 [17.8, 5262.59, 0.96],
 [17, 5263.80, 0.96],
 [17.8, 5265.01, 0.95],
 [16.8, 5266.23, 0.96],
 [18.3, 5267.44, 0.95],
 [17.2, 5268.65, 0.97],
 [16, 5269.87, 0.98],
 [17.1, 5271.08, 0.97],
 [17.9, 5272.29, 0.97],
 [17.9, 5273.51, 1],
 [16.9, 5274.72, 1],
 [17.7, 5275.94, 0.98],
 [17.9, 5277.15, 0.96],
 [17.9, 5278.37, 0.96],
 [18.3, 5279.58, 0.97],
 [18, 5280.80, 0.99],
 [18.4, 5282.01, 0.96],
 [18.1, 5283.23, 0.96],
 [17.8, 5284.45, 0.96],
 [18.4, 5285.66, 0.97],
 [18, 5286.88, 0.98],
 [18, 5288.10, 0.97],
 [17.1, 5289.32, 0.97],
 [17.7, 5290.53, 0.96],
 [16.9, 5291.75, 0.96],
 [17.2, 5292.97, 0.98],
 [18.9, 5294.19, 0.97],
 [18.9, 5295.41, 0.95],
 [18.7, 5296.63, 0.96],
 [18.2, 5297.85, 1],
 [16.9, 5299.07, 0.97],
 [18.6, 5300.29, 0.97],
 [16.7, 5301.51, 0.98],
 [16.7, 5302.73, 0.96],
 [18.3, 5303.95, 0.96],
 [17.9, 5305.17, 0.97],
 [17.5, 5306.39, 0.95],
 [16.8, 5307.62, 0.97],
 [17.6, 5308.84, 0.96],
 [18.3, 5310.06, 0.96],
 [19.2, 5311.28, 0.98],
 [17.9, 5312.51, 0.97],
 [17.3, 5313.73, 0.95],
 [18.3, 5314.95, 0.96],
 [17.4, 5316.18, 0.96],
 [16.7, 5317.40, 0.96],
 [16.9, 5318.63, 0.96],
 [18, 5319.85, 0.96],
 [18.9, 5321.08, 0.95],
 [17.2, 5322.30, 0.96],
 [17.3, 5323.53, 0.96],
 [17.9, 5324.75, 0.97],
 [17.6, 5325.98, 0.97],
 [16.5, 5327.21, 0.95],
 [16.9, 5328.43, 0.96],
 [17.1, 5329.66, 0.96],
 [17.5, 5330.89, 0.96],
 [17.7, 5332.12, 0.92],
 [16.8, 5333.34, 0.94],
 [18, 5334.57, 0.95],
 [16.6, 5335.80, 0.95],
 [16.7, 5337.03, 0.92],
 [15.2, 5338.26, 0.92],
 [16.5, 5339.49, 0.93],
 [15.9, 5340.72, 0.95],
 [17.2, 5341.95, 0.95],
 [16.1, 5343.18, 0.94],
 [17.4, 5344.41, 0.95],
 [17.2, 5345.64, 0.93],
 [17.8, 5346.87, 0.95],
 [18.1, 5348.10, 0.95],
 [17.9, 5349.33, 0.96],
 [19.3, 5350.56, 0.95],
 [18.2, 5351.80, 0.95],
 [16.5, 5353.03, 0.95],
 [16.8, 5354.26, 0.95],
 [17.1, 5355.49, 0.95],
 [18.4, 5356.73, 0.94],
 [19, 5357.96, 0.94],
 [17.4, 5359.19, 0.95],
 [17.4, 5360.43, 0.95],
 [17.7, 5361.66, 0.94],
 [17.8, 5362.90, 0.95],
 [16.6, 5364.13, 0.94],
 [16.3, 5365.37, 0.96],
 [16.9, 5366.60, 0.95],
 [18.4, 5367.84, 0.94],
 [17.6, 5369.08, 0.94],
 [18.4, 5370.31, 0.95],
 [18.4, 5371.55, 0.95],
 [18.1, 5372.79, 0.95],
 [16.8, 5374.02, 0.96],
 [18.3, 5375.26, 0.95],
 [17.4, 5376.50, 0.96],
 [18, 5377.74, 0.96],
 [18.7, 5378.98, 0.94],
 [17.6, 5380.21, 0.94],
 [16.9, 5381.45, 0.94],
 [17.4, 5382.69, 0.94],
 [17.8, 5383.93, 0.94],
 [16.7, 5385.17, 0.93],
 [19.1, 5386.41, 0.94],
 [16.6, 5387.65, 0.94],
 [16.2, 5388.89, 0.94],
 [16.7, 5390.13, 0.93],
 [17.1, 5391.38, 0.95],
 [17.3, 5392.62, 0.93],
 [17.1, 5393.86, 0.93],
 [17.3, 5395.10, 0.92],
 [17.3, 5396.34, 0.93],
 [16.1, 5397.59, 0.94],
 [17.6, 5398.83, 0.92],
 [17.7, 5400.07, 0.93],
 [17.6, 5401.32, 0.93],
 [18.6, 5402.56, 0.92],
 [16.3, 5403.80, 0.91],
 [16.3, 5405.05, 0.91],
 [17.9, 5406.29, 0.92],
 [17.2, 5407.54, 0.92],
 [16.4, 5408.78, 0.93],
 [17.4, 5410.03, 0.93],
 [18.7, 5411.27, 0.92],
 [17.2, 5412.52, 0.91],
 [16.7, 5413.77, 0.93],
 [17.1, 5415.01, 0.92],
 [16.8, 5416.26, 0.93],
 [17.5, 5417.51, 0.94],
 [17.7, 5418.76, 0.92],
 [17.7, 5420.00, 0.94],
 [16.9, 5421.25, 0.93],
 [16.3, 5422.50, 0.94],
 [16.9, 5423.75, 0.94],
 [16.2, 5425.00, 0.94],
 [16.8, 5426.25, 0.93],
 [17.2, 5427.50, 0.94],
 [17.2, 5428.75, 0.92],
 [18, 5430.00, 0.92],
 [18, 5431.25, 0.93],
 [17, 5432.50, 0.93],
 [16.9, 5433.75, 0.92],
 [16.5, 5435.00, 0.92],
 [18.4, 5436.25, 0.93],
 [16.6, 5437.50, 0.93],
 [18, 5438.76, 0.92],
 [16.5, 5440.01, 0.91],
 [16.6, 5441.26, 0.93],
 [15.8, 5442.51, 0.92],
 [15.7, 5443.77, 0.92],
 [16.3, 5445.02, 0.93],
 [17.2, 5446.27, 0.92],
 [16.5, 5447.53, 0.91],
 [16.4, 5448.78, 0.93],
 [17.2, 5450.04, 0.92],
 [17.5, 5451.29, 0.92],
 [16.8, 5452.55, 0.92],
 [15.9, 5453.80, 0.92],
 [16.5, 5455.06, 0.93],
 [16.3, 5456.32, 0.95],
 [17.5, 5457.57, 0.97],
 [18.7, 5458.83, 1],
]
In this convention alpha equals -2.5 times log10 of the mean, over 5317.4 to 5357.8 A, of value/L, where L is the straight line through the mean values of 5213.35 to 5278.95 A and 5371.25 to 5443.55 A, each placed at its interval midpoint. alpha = 0.01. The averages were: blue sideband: 17.9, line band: 17.3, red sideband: 17.2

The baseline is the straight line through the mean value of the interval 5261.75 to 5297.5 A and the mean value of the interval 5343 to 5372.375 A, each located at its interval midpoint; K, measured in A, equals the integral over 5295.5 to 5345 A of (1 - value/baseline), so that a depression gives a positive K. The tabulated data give 0.8 A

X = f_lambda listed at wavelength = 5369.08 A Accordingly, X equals 17.6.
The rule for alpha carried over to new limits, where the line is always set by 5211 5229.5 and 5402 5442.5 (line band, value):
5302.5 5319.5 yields -0.01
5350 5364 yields -0.02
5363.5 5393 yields -0.01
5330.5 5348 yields 0.03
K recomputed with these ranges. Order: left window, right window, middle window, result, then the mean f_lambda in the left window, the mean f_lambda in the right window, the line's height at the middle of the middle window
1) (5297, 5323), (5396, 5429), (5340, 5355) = 0.1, 17.7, 17.2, 17.5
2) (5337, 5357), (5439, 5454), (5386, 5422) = -0.8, 17.2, 16.6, 16.9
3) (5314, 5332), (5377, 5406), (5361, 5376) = -0.2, 17.4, 17.3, 17.4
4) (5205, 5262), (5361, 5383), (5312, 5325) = 0.1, 18.1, 17.6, 17.8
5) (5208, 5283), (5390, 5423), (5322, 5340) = 0.6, 18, 17.2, 17.6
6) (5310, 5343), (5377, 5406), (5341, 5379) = -0.7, 17.3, 17.3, 17.3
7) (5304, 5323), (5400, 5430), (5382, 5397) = 0.1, 17.7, 17.2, 17.3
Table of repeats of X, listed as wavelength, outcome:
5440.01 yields 16.5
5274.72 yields 16.9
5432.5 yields 17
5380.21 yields 17.6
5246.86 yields 16.3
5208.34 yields 19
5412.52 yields 17.2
